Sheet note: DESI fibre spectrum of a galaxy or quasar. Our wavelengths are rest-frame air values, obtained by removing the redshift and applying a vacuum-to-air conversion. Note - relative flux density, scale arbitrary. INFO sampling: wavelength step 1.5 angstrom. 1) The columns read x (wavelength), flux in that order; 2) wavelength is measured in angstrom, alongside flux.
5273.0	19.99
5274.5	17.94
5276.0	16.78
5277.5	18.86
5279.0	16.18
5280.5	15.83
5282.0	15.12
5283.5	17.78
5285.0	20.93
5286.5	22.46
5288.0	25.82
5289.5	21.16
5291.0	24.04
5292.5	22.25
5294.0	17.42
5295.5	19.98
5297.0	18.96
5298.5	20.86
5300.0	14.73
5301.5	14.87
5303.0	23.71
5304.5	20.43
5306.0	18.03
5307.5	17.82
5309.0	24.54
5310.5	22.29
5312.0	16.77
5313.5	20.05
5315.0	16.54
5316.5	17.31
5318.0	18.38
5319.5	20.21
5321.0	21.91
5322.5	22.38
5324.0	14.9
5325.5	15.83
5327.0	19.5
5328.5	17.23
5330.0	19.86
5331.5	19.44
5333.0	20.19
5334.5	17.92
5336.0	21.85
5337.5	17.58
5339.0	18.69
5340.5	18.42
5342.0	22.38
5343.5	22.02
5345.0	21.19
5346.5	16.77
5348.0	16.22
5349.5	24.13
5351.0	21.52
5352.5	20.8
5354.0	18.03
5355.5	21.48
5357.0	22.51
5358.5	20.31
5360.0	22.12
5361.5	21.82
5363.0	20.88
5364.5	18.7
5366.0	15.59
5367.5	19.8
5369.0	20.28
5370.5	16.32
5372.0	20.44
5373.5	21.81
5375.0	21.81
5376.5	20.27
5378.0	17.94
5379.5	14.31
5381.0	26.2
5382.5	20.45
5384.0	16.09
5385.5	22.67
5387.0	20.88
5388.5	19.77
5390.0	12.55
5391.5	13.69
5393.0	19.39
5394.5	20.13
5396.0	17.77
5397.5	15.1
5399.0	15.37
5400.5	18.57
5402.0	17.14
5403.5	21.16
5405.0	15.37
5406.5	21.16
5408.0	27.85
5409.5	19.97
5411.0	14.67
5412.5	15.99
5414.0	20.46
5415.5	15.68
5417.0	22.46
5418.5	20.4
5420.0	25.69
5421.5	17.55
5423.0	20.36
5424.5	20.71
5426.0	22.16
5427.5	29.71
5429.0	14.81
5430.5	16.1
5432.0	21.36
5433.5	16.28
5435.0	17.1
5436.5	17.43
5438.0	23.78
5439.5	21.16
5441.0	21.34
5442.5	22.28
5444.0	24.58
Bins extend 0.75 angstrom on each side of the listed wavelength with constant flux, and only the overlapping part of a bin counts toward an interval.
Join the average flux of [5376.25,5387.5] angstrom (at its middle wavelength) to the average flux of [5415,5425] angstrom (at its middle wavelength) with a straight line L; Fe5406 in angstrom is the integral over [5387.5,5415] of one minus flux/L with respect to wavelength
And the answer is 2.8 angstrom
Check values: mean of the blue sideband 19.8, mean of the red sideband 20.5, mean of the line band 18.1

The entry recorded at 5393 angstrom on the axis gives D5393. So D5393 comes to 19.39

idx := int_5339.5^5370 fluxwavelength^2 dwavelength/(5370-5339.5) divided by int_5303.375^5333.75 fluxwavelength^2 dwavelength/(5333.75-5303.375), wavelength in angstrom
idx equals 1.1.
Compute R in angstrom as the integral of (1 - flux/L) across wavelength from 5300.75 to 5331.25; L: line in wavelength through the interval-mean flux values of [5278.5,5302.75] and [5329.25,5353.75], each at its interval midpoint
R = 0.8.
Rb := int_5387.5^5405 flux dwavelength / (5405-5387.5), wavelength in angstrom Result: 17.3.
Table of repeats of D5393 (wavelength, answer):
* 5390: 12.55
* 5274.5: 17.94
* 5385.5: 22.67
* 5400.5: 18.57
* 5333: 20.19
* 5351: 21.52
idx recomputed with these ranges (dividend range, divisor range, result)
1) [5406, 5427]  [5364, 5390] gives 1.07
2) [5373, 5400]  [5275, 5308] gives 1.00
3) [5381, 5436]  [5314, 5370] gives 1.00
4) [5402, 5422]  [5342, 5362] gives 0.98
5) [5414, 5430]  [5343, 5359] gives 1.05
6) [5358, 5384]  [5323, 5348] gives 1.06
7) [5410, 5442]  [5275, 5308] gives 1.08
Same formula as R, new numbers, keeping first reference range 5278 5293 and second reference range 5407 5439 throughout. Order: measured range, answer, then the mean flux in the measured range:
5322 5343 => 1.1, 19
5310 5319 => 0.7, 18.5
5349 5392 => 0.6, 19.8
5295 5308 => 0.8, 18.8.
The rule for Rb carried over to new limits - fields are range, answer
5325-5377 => 19.8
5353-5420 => 19.3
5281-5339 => 19.5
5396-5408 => 18.3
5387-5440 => 19.1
